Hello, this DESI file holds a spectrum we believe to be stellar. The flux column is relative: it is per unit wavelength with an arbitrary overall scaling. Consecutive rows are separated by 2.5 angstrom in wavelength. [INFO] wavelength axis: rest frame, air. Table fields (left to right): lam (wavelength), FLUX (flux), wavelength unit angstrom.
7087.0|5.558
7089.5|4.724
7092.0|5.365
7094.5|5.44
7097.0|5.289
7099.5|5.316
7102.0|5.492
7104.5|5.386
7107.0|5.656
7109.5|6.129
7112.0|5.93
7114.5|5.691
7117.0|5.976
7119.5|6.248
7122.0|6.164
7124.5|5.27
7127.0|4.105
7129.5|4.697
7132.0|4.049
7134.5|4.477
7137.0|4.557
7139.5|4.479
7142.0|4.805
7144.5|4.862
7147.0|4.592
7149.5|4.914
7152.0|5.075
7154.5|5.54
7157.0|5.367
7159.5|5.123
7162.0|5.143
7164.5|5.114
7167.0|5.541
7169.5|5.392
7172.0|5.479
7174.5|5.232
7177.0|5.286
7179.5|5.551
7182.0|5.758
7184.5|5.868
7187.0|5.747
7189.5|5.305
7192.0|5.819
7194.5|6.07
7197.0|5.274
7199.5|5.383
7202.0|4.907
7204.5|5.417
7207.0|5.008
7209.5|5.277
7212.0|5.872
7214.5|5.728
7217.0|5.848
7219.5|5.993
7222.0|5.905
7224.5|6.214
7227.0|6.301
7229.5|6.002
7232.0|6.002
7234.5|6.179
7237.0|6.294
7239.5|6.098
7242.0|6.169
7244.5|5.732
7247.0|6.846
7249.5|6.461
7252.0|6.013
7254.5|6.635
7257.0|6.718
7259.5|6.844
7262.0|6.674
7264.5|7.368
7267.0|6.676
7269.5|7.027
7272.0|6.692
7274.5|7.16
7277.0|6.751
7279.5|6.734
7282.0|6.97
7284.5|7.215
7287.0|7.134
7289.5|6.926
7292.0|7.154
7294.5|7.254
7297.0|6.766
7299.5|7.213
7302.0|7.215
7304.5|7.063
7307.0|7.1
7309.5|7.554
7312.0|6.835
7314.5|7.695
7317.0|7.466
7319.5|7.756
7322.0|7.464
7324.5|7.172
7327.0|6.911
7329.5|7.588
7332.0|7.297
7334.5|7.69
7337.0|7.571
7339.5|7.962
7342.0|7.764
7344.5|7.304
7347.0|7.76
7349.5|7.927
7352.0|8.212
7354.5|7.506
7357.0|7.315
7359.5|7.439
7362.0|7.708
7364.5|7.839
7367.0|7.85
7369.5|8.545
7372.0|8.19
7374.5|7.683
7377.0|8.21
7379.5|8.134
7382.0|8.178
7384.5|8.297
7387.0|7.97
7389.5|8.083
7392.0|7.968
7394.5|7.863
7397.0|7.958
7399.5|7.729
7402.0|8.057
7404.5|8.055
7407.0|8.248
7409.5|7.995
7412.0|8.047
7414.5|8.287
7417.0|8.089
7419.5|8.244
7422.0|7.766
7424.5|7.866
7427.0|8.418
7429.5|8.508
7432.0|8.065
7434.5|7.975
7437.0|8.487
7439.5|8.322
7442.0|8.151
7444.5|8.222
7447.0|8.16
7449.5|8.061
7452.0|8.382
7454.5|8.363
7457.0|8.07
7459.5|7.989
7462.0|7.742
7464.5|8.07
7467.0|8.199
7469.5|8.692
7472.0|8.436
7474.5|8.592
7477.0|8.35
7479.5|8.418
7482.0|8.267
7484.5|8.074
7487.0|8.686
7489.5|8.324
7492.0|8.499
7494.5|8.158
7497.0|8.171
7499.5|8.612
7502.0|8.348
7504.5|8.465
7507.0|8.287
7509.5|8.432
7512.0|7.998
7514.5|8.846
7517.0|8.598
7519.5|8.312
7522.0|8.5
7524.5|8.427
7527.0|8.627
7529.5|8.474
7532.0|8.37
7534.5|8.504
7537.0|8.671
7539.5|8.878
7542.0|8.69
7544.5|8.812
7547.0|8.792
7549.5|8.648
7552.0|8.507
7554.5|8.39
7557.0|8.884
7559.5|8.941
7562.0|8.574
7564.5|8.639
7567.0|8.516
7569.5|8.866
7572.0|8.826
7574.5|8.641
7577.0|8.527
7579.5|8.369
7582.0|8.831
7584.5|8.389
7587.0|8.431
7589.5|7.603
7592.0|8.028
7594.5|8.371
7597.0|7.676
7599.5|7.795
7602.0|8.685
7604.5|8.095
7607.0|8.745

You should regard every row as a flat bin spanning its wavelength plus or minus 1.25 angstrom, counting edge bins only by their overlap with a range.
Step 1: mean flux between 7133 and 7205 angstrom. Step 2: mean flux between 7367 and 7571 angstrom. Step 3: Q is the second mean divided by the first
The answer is 1.59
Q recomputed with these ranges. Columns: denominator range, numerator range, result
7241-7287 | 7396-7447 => 1.21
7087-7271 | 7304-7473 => 1.40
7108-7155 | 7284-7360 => 1.44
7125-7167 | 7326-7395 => 1.62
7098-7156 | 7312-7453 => 1.52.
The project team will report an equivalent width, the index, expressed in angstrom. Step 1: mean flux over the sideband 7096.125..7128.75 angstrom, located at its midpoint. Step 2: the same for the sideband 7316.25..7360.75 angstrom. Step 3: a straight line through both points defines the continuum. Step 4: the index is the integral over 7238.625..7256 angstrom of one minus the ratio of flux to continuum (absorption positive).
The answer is 1.2 angstrom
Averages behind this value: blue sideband 5.58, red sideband 7.56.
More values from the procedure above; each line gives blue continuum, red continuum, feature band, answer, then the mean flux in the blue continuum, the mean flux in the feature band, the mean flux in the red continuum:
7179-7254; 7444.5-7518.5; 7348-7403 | -4.6 angstrom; 5.85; 7.94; 8.32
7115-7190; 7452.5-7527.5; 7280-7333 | -4.7 angstrom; 5.19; 7.22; 8.35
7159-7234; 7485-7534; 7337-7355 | -2.1 angstrom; 5.6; 7.77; 8.42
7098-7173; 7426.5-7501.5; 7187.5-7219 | 1.8 angstrom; 5.22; 5.51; 8.28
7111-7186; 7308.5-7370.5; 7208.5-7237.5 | 0.8 angstrom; 5.21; 5.97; 7.6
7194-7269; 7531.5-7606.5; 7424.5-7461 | -3.0 angstrom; 6.07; 8.21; 8.5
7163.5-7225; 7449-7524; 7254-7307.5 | -5.0 angstrom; 5.55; 6.97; 8.34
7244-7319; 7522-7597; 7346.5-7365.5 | -0.9 angstrom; 6.95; 7.71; 8.54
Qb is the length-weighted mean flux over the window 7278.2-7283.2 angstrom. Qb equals 6.85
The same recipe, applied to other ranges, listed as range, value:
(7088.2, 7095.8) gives 5.18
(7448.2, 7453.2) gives 8.22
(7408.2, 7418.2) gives 8.11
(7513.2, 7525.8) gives 8.53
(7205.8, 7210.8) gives 5.15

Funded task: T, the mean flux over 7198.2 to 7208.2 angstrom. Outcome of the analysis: 5.18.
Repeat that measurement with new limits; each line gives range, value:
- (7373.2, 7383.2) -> 8.05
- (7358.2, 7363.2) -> 7.57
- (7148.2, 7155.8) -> 5.17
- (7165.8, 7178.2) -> 5.39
